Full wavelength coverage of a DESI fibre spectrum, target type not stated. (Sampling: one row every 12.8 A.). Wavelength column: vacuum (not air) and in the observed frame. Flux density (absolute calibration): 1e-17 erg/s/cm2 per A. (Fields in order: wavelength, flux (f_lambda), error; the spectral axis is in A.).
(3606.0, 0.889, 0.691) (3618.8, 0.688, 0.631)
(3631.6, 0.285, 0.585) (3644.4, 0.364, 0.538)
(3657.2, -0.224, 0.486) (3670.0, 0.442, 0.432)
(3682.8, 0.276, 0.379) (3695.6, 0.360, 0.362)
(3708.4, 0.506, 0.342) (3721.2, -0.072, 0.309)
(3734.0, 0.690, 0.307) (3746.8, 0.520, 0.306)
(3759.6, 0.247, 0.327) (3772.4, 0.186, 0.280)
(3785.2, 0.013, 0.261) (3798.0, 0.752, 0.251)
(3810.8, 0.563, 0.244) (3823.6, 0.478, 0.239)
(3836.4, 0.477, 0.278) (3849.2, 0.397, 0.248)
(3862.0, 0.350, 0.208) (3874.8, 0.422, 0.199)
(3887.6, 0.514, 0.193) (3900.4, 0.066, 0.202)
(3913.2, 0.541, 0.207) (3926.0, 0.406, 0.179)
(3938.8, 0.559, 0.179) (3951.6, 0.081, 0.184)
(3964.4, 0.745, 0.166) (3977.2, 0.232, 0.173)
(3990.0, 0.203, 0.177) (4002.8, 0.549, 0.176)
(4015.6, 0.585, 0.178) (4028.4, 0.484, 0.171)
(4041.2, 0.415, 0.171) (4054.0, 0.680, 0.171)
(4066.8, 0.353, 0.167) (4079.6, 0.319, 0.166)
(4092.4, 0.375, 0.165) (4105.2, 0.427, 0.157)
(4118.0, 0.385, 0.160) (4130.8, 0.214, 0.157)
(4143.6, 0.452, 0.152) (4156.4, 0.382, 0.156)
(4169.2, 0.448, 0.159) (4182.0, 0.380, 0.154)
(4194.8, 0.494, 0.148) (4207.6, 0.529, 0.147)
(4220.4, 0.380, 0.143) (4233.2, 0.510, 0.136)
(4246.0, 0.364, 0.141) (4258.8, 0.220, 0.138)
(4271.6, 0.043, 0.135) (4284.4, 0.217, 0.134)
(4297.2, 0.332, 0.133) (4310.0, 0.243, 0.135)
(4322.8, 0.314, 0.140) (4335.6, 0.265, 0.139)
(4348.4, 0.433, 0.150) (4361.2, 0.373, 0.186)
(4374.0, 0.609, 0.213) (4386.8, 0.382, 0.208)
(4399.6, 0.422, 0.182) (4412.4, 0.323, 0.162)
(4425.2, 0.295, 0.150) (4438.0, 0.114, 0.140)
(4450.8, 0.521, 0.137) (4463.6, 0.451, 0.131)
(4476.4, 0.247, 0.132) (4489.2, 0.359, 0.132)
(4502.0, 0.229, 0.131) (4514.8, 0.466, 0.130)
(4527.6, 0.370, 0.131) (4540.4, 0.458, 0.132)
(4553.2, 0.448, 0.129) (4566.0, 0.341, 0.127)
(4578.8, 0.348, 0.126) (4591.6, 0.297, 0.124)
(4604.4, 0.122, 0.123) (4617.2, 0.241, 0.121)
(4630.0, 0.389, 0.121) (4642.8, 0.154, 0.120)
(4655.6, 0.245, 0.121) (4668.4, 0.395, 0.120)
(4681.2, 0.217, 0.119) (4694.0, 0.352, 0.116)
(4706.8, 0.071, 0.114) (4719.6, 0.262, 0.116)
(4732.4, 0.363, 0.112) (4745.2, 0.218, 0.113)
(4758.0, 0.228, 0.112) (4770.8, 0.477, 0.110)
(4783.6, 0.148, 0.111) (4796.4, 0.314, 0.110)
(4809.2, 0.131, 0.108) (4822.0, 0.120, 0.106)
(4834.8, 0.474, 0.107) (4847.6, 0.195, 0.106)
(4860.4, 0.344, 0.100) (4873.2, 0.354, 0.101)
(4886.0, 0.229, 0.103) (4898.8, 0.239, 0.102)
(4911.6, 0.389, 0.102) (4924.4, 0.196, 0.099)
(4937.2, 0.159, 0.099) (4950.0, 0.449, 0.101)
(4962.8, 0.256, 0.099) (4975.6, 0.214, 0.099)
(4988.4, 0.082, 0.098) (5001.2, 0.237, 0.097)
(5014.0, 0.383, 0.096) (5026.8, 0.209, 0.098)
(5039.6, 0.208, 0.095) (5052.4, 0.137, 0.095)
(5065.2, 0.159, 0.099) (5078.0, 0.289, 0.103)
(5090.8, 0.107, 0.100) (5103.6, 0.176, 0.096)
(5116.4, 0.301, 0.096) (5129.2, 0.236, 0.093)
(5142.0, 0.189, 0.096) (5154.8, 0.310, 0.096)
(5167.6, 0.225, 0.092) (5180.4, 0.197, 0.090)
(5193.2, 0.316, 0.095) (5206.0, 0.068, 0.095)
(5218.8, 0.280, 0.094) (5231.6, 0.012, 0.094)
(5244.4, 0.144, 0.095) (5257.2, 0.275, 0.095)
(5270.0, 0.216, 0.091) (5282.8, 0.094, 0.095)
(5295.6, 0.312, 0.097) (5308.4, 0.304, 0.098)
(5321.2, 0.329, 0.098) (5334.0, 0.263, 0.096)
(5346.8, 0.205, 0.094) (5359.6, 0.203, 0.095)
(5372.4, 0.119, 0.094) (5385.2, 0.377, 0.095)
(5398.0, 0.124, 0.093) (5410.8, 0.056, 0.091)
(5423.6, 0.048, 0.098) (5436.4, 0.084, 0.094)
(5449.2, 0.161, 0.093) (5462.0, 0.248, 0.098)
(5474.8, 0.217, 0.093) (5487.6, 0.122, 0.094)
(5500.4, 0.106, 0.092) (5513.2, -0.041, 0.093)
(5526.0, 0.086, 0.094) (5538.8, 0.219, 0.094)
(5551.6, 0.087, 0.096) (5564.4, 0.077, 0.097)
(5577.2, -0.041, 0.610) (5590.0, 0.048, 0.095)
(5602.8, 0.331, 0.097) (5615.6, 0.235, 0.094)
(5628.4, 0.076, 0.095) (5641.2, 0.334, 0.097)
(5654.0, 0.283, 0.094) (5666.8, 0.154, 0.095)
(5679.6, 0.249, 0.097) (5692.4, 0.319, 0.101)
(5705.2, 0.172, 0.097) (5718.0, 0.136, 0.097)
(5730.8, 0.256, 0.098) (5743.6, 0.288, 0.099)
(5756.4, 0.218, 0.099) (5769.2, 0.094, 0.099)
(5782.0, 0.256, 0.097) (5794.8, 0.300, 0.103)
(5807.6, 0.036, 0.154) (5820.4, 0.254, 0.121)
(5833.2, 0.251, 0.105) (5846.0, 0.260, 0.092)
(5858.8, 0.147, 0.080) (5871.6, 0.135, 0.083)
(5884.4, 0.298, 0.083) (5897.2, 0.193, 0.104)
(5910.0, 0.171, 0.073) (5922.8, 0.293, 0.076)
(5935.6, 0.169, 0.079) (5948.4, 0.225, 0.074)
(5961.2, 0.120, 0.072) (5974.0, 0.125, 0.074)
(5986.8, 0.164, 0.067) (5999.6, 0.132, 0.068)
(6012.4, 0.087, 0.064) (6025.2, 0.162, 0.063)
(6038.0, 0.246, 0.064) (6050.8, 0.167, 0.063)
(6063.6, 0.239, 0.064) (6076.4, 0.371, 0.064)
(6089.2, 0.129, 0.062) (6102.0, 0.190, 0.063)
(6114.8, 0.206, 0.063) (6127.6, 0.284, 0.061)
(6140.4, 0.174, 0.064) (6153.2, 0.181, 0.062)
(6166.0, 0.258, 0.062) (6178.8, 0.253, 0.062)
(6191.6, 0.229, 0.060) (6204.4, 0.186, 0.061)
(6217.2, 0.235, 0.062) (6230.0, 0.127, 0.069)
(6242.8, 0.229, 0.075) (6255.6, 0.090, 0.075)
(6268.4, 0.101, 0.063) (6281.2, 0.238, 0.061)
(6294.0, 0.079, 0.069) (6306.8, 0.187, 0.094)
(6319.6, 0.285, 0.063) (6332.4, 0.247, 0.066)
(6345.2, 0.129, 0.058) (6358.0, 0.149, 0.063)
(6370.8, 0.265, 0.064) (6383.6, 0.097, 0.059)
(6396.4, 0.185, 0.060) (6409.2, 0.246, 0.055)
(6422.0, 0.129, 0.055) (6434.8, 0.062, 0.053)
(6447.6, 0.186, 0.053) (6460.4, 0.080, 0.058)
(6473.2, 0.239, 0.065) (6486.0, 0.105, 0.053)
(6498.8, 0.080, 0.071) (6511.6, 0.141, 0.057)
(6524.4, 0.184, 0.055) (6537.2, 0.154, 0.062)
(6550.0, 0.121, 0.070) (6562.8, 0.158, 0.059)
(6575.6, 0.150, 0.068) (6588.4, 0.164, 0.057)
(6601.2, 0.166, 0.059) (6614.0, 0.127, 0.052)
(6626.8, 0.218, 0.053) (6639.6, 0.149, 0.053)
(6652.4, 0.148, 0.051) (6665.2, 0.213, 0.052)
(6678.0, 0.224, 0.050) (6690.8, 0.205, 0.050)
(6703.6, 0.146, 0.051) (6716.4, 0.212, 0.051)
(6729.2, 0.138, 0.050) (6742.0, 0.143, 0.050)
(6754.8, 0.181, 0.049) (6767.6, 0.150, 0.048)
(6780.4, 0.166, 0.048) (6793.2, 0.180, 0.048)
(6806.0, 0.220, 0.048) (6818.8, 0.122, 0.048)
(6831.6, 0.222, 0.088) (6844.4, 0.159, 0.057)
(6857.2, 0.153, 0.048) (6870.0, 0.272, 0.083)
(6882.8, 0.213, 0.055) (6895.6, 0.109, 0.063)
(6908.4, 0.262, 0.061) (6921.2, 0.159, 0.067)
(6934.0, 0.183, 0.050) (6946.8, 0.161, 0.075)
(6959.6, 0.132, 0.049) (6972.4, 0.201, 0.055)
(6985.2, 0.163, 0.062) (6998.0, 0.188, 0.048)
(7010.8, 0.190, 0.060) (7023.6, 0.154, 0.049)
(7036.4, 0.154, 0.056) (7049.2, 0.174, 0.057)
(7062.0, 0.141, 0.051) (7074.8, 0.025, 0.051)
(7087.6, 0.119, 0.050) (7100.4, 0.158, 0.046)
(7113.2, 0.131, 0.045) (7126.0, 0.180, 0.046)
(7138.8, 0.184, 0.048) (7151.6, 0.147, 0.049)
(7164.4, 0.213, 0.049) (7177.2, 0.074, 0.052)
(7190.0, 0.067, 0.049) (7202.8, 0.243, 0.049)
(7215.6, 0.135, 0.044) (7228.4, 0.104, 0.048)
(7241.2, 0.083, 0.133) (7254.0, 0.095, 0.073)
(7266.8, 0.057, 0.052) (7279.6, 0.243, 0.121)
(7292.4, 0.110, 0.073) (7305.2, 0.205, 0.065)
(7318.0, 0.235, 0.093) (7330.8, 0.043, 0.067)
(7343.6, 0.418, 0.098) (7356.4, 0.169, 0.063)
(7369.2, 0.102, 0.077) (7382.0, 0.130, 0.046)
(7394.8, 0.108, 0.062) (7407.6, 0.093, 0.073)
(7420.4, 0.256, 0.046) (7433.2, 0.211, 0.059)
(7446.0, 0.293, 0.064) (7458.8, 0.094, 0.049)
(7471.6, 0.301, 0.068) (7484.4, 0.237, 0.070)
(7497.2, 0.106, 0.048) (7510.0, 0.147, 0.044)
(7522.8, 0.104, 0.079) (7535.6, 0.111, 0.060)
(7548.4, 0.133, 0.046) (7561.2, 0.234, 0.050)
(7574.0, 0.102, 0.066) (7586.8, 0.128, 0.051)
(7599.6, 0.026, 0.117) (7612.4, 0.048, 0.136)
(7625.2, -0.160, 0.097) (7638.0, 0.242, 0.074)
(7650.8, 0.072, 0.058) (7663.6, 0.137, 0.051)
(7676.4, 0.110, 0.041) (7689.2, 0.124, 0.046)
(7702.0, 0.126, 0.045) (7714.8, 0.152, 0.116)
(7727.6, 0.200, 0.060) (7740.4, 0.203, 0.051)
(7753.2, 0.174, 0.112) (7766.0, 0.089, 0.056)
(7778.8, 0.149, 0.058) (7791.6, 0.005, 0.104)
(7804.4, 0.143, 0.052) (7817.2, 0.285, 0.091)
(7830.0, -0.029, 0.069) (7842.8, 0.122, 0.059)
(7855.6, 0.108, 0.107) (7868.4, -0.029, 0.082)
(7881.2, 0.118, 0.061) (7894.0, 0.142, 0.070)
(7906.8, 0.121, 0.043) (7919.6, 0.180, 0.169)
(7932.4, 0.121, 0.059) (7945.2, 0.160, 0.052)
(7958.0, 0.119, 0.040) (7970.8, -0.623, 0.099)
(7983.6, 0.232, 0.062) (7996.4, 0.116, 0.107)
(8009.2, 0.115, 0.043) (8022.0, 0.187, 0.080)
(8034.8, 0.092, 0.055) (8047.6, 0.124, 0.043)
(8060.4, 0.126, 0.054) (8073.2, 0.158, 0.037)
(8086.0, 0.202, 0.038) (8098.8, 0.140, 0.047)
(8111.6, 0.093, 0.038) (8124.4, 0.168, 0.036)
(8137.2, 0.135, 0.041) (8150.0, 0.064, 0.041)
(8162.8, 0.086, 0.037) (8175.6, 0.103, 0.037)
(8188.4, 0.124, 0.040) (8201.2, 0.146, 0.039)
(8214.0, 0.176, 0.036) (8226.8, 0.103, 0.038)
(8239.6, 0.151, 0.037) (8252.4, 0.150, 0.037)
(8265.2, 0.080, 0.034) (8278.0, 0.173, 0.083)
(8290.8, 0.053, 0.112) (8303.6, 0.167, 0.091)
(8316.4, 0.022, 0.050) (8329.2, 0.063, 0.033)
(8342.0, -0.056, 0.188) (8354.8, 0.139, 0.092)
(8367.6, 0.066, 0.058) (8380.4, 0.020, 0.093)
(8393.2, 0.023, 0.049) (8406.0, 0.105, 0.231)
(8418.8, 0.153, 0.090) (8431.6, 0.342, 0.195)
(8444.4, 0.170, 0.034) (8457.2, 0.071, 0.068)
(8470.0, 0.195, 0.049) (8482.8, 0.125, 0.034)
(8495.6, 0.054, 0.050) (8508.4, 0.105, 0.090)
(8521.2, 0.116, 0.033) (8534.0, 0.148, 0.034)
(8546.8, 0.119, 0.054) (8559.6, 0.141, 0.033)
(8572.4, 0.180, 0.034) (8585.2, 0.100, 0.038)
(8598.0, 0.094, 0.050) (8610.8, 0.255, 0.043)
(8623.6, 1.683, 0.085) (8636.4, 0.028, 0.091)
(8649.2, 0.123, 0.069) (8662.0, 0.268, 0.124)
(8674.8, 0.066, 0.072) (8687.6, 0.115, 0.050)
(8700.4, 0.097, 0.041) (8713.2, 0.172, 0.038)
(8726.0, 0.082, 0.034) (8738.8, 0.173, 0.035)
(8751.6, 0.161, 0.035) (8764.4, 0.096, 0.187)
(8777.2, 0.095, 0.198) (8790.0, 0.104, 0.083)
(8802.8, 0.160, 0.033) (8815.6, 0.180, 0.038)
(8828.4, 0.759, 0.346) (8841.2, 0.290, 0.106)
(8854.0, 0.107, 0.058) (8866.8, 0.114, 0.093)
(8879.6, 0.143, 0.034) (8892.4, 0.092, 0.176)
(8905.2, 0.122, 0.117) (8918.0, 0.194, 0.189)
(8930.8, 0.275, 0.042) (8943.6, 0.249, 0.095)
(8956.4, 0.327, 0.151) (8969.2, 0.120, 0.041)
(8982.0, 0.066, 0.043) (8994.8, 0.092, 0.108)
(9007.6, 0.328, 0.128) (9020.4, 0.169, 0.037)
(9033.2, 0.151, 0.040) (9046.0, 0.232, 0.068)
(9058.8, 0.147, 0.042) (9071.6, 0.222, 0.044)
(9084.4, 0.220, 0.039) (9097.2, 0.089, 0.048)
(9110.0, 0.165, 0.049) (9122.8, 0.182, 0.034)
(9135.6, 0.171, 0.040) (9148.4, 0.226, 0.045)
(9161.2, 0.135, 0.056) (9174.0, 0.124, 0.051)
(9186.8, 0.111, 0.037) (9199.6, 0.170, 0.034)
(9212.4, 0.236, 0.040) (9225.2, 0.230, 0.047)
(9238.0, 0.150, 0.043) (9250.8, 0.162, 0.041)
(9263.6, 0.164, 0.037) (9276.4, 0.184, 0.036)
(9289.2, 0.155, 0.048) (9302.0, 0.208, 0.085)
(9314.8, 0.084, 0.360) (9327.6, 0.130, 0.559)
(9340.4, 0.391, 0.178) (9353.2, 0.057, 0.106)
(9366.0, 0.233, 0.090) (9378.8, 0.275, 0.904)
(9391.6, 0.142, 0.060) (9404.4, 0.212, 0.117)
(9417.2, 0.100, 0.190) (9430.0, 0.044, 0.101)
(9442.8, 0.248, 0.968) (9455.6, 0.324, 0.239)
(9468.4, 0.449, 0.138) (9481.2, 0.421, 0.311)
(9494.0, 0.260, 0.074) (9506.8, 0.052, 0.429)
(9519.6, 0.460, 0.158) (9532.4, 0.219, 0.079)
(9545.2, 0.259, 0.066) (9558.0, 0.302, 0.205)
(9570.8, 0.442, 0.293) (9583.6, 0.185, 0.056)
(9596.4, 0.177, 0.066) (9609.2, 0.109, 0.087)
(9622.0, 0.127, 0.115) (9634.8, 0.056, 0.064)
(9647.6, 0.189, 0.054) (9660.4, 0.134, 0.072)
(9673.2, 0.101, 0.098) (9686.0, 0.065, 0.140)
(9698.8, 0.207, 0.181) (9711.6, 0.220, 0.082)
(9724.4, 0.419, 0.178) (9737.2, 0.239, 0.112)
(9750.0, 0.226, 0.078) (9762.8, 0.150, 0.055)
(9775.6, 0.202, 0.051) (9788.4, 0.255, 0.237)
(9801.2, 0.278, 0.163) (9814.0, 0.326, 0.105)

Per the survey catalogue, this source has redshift 1.31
